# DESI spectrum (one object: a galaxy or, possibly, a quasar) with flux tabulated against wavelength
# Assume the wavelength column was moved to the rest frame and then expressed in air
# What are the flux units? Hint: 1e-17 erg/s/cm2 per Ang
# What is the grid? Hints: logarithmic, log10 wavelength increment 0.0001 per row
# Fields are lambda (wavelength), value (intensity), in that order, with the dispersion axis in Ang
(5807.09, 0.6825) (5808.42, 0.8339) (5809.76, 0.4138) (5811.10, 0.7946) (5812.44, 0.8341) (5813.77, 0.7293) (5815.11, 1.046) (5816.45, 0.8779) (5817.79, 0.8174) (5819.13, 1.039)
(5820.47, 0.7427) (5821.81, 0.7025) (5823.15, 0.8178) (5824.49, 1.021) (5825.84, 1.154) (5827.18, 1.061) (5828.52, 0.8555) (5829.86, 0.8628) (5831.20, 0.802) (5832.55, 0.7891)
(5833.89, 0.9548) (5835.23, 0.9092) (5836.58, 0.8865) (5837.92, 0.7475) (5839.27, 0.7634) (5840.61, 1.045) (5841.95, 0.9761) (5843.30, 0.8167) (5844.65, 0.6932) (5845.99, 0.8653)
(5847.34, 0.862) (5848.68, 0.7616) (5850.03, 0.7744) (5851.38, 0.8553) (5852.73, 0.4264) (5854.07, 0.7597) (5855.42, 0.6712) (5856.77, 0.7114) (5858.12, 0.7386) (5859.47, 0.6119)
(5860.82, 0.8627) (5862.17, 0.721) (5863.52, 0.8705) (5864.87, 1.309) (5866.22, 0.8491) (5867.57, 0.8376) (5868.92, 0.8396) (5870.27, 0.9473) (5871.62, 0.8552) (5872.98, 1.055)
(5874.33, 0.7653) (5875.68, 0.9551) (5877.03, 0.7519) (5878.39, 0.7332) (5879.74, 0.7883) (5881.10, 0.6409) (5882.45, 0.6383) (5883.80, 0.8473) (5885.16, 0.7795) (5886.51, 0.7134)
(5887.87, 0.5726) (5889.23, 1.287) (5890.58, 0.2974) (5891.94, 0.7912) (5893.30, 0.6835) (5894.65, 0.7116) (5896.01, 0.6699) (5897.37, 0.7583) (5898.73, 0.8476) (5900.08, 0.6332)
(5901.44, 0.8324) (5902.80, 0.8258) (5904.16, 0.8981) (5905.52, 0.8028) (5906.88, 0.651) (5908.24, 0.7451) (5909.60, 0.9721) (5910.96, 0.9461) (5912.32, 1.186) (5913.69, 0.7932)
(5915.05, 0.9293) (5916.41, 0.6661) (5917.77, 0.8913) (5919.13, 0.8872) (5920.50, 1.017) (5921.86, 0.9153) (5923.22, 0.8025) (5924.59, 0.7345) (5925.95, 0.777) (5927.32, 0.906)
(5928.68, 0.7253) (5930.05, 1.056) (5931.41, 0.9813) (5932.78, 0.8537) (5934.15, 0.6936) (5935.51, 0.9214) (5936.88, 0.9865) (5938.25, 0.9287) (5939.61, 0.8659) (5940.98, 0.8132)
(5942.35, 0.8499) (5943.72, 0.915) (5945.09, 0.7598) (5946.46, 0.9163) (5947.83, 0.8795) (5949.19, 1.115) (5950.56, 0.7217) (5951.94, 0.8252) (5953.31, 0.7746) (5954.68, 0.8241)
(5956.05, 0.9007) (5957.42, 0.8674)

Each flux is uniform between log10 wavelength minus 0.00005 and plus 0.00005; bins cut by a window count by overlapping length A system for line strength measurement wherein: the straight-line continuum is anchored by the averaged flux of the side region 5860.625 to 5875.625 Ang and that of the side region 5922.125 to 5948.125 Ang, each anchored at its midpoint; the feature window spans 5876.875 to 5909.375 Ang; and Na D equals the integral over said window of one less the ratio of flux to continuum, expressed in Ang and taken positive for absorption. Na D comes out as 5.1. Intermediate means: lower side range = 0.905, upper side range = 0.862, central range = 0.749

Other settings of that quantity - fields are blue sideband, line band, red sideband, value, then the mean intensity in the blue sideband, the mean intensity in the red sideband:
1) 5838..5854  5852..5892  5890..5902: -2.35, 0.8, 0.694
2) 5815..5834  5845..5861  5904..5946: 2.73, 0.897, 0.867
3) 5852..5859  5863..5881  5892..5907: -4.73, 0.661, 0.761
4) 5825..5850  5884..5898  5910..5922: 2.68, 0.876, 0.916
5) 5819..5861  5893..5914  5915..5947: 1.01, 0.826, 0.865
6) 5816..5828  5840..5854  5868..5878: 1.43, 0.914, 0.876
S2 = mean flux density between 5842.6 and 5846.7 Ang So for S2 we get 0.792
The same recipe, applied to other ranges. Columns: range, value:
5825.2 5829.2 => 1.02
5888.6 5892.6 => 0.786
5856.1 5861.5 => 0.731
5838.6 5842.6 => 0.93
